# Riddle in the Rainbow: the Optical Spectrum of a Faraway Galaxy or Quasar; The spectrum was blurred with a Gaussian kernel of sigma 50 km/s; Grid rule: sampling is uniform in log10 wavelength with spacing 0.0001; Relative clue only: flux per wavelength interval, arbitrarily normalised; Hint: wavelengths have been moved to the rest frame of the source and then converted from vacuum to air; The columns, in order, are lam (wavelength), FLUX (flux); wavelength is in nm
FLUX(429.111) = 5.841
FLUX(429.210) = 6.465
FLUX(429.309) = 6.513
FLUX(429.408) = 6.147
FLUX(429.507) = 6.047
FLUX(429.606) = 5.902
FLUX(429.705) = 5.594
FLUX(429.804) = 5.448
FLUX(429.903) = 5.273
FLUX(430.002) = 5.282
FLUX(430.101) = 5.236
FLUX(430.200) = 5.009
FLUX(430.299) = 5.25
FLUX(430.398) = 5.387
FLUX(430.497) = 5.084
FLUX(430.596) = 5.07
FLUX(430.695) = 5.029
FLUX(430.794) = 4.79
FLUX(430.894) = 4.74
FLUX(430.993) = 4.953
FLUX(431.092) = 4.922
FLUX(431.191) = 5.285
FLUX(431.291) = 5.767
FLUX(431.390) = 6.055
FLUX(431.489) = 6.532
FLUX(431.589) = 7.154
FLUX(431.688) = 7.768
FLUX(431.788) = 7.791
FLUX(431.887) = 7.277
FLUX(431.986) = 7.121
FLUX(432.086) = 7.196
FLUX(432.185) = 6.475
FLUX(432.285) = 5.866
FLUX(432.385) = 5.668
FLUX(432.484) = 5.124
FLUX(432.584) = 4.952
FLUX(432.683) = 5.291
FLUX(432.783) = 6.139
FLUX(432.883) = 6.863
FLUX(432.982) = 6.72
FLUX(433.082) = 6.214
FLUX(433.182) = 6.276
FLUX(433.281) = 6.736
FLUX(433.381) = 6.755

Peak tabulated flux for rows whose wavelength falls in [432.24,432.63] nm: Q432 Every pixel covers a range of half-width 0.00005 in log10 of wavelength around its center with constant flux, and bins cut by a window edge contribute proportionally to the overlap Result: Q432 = 5.866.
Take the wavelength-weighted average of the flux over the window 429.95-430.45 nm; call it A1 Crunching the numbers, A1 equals 5.24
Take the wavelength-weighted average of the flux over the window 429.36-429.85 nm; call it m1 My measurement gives 5.83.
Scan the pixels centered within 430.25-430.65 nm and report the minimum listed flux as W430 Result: 5.07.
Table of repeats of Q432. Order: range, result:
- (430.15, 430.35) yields 5.25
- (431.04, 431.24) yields 5.285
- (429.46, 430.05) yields 6.047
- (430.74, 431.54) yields 6.532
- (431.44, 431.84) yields 7.791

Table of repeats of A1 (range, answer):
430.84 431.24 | 4.97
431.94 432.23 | 6.94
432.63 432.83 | 5.7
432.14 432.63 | 5.6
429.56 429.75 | 5.75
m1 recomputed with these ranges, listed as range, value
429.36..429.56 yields 6.09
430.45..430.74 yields 5.07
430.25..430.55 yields 5.24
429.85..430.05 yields 5.28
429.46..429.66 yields 5.96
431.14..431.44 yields 5.7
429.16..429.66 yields 6.2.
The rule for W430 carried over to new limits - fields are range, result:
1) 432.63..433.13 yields 5.291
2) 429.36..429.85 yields 5.448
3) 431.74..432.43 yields 5.668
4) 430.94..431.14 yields 4.922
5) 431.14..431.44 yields 5.285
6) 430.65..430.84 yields 4.79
